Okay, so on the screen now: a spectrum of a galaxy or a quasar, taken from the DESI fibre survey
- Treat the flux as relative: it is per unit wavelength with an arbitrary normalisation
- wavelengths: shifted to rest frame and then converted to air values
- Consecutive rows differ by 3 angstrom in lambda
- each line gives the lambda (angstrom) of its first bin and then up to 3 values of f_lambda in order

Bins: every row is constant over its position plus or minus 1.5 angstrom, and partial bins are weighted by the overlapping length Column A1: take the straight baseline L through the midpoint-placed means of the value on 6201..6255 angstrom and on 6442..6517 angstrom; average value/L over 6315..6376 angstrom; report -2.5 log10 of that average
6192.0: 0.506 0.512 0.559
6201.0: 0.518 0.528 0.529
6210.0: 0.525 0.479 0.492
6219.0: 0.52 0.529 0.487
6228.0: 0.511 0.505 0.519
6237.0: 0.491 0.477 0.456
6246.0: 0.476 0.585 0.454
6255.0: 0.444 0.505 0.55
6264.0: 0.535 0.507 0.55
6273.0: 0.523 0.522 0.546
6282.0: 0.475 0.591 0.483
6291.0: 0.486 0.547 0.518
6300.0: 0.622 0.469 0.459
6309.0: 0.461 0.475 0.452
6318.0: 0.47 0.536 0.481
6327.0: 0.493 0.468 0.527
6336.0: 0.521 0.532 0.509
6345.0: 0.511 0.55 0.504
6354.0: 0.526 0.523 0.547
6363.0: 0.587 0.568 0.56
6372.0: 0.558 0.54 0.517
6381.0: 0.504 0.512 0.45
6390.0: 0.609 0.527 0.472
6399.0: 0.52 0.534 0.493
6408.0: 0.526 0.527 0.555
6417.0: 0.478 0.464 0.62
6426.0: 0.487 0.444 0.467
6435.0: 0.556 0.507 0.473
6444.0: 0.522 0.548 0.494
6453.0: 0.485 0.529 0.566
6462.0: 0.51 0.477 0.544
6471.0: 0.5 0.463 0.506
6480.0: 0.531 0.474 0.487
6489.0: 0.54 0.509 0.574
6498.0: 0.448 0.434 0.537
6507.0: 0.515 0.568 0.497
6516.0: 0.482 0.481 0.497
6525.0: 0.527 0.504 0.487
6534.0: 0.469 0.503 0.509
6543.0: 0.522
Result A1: -0.038 mag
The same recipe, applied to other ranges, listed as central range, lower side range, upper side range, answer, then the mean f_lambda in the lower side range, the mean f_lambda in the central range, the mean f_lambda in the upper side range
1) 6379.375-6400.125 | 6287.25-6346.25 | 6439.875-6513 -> -0.02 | 0.501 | 0.513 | 0.51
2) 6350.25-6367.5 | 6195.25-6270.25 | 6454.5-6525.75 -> -0.07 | 0.509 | 0.544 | 0.508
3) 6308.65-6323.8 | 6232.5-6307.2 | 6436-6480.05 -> 0.07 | 0.512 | 0.48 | 0.51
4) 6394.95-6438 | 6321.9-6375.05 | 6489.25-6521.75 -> 0.02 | 0.528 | 0.511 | 0.506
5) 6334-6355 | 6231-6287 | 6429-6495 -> -0.02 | 0.511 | 0.522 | 0.509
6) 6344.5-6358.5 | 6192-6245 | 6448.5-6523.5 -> -0.04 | 0.508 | 0.524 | 0.506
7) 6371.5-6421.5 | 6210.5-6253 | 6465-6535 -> -0.03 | 0.5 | 0.516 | 0.503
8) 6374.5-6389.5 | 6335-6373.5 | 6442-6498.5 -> 0.05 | 0.538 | 0.509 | 0.512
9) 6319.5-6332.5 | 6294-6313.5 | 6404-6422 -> 0.02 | 0.504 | 0.497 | 0.511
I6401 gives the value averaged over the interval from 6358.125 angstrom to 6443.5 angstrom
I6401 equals 0.522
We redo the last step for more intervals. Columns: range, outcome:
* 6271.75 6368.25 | 0.515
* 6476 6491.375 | 0.508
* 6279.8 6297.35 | 0.518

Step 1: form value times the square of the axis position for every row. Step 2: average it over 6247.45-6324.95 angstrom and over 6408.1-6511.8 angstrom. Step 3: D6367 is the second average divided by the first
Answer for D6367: 1.1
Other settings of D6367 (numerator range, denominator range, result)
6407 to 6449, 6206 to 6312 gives 1.06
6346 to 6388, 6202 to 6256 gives 1.11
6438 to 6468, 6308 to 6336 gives 1.10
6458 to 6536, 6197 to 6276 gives 1.07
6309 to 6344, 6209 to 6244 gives 1.02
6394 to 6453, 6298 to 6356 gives 1.04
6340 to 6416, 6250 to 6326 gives 1.07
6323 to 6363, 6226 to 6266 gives 1.07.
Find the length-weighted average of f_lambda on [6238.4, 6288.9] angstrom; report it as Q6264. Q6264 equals 0.511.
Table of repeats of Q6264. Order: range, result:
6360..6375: 0.563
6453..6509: 0.508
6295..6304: 0.541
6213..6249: 0.5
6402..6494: 0.51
